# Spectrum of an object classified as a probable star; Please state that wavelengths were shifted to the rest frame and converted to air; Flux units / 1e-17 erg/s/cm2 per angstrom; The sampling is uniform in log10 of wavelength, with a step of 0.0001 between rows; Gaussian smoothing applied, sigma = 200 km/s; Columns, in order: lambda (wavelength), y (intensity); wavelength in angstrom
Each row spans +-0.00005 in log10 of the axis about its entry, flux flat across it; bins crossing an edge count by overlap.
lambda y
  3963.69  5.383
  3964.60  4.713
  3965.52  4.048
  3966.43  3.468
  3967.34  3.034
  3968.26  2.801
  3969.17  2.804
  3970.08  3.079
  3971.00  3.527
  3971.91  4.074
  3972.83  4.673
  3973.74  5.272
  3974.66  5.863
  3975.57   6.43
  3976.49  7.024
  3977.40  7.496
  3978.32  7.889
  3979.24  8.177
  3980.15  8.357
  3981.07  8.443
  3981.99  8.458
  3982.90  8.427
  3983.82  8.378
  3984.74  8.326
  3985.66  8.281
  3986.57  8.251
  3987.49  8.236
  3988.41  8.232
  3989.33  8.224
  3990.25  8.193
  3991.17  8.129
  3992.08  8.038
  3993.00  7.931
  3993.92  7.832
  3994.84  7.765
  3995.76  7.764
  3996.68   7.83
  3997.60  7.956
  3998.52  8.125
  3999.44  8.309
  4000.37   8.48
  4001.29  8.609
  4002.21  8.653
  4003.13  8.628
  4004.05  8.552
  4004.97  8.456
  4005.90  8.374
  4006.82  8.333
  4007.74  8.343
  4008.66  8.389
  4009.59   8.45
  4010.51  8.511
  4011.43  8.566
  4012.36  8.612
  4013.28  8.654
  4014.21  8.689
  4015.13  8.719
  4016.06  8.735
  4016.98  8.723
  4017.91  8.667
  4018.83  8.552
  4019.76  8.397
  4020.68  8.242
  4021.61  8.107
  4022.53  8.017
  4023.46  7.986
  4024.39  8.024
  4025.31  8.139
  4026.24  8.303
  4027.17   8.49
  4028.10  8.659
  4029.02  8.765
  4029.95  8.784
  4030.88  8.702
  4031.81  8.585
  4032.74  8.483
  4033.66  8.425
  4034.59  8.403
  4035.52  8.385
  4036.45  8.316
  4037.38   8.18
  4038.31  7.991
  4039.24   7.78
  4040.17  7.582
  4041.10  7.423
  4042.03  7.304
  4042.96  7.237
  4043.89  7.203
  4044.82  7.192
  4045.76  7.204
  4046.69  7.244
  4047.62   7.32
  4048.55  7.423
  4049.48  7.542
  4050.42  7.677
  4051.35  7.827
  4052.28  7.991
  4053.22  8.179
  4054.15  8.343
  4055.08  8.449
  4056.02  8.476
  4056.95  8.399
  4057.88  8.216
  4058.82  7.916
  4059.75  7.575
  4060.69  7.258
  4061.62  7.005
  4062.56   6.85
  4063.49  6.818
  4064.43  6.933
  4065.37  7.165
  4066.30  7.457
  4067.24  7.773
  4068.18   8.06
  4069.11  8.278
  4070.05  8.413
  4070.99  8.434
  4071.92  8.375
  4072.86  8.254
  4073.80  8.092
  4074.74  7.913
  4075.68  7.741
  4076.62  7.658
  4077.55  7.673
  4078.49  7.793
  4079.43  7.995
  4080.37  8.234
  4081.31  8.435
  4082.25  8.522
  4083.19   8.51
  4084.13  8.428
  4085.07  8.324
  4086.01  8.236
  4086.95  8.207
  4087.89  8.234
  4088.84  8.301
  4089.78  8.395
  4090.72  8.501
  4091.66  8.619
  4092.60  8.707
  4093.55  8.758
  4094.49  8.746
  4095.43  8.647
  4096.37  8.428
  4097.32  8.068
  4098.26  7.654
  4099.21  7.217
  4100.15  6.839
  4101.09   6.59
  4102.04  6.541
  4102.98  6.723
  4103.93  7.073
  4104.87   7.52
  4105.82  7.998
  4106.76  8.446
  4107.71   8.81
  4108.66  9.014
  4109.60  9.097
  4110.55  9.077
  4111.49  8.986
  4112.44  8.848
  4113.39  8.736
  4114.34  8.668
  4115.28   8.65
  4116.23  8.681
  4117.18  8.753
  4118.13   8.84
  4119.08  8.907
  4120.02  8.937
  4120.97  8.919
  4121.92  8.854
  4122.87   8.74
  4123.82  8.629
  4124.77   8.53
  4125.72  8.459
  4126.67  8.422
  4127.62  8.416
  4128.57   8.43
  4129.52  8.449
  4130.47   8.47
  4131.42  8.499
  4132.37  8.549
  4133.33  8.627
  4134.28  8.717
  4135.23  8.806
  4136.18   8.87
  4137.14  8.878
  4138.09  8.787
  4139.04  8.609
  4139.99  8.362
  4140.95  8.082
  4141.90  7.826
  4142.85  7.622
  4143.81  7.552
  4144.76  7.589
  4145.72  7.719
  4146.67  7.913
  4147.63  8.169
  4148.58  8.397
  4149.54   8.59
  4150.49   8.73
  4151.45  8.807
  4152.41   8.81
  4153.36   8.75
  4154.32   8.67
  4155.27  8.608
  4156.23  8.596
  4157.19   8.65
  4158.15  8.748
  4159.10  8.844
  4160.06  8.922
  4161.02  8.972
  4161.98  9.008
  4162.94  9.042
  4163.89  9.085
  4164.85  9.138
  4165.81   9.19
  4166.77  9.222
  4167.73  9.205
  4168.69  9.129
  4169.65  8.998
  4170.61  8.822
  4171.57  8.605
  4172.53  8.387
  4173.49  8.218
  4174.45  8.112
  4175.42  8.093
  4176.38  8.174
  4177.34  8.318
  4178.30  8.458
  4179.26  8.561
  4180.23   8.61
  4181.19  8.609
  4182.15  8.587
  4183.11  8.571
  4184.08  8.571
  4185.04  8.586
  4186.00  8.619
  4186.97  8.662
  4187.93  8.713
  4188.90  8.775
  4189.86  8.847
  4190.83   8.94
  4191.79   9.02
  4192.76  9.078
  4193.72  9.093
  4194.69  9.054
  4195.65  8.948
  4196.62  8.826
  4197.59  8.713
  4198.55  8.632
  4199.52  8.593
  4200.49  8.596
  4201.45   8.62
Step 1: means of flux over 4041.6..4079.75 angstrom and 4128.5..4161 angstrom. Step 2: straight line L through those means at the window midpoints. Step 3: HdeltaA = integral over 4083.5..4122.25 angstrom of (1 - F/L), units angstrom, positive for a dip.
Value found -1.0 angstrom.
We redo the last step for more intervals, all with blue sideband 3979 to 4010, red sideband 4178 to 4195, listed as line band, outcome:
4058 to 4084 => 1.91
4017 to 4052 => 1.42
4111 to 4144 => 0.04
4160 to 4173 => -0.44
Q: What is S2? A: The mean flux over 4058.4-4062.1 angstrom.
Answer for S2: 7.43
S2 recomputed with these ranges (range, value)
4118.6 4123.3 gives 8.88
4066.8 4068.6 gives 7.9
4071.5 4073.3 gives 8.3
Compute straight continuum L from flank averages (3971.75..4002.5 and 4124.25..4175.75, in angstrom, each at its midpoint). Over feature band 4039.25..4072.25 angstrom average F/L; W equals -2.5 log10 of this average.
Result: 0.06 mag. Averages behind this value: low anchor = 7.74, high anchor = 8.57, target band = 7.67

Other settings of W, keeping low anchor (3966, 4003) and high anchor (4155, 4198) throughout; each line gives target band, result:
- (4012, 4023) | -0.16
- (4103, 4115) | -0.04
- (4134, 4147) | 0.03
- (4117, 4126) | -0.06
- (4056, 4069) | 0.03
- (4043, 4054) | 0.01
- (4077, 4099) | -0.05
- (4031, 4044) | -0.07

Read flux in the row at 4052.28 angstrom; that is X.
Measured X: 7.991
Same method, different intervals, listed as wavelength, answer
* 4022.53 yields 8.017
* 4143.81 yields 7.552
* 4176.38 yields 8.174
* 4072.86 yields 8.254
